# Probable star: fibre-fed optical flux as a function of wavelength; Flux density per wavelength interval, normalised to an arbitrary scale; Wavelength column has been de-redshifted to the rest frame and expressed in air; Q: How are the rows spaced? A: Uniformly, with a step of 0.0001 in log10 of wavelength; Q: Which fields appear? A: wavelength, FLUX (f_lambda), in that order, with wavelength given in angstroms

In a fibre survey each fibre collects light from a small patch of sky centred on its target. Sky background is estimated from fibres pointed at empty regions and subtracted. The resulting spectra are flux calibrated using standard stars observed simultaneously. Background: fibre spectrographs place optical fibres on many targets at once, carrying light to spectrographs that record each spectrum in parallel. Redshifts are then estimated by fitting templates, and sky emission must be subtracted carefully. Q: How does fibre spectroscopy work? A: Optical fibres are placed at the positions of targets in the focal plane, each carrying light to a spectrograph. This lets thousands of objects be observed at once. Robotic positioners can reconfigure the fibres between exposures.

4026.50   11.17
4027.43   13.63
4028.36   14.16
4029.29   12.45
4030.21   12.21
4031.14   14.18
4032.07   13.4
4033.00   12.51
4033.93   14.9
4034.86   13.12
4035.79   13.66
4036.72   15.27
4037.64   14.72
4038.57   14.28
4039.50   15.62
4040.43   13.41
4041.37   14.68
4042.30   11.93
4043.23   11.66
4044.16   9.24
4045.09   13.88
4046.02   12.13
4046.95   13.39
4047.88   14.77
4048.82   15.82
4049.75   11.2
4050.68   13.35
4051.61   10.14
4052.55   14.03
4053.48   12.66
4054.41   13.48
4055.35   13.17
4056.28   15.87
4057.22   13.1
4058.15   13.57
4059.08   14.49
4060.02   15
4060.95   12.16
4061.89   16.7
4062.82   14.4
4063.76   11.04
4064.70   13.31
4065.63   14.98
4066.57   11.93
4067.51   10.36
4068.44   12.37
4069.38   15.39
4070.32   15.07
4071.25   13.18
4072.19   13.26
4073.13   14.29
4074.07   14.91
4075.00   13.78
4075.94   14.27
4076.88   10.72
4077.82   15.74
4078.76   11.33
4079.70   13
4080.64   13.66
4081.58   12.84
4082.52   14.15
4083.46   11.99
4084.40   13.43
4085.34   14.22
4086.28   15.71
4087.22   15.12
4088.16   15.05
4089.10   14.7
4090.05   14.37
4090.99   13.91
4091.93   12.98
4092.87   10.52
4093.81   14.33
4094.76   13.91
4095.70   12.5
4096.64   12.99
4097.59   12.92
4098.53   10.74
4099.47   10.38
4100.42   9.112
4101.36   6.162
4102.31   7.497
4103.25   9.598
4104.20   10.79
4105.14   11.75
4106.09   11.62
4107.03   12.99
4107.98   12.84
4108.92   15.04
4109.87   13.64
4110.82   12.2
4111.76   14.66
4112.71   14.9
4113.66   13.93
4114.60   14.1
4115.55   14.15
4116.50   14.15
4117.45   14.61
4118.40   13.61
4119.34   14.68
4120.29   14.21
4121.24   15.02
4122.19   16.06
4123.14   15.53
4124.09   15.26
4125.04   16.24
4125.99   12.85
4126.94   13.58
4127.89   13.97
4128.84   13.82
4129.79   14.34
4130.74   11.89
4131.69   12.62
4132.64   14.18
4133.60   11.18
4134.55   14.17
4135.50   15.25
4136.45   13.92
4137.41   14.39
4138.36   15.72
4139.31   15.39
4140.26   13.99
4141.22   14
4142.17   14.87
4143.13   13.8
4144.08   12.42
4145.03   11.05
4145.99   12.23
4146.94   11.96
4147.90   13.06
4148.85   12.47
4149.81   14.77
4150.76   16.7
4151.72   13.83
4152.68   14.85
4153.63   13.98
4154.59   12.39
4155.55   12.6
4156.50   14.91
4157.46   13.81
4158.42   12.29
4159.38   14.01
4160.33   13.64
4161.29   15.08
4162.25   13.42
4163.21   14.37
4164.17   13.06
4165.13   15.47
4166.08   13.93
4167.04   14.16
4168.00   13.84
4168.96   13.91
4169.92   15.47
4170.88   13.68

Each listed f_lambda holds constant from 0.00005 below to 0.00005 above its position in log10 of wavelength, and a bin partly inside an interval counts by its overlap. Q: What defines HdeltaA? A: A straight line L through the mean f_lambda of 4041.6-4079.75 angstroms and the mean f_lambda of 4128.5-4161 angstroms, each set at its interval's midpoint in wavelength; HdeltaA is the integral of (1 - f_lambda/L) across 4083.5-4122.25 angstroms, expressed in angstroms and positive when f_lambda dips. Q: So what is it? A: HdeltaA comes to 1.39 angstroms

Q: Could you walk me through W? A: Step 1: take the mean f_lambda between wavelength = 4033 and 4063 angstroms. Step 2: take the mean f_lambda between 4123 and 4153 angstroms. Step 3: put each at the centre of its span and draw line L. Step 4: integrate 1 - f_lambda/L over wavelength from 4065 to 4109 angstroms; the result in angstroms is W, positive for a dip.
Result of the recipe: 2.9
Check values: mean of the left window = 13.6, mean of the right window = 13.9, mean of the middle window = 12.8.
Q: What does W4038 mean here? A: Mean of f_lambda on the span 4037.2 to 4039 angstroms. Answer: 14.5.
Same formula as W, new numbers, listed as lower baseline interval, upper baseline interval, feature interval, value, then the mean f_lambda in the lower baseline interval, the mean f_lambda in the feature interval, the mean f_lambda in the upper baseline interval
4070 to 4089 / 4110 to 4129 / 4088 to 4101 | 1.3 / 13.8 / 12.6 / 14.4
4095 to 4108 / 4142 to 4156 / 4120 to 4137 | -2.6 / 10.8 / 14.1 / 13.4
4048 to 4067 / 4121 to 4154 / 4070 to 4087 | 0.0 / 13.5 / 13.7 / 14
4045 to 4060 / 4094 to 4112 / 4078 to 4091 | -1.6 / 13.5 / 13.9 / 11.7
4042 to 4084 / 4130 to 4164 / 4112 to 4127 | -1.1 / 13.3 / 14.6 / 13.7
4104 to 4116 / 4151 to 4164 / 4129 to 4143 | -0.4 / 13.3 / 14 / 13.8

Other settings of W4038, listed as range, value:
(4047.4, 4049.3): 15.2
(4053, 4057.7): 13.7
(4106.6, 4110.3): 13.6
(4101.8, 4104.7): 9.29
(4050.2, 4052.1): 11.8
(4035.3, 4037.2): 14.5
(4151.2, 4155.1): 13.8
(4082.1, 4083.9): 13.1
